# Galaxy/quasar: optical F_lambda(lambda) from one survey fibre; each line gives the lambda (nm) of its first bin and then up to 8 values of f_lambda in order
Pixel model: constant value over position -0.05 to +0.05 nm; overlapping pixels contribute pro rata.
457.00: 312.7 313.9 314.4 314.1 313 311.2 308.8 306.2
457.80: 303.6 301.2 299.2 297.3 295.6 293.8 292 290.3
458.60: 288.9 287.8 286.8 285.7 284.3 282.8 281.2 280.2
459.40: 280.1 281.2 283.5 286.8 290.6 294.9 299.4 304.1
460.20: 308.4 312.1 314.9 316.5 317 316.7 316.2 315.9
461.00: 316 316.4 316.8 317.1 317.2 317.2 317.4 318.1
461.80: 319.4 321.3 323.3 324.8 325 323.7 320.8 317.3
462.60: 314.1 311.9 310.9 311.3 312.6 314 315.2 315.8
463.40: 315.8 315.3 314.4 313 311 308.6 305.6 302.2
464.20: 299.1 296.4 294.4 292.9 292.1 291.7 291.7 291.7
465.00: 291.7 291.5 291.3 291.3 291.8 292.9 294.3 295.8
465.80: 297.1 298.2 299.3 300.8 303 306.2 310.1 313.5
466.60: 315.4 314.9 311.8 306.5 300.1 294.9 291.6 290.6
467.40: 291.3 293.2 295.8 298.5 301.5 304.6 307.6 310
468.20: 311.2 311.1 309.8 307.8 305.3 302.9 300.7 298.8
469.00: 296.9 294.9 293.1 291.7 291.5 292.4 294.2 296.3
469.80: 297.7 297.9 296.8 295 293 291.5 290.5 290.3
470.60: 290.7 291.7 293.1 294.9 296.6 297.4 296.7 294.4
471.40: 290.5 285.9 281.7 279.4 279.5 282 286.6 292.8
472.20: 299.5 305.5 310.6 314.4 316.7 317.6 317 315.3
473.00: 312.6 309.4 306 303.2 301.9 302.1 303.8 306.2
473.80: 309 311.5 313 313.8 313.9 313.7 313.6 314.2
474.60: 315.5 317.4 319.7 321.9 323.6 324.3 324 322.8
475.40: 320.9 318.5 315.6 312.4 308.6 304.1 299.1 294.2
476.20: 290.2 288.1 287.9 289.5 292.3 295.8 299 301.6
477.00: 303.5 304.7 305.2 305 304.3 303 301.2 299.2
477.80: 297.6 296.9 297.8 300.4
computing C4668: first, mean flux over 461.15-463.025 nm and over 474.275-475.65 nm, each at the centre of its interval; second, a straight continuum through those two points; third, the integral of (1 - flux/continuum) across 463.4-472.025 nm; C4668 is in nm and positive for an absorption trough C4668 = 0.56 nm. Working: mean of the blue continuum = 318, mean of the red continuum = 319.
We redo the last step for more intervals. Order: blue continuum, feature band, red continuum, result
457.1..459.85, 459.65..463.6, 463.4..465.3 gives -0.22 nm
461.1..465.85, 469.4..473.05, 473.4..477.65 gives 0.13 nm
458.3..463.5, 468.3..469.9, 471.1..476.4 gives 0.04 nm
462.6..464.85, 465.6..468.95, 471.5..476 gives 0.05 nm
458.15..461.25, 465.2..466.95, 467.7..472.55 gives -0.03 nm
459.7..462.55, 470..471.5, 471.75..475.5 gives 0.09 nm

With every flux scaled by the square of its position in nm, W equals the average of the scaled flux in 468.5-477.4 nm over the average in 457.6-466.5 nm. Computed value 1.04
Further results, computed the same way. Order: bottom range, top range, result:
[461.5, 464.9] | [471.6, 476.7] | 1.03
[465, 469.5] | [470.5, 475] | 1.03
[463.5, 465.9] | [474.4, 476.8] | 1.09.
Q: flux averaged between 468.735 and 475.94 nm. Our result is 303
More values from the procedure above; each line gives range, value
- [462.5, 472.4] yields 299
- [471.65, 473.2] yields 303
